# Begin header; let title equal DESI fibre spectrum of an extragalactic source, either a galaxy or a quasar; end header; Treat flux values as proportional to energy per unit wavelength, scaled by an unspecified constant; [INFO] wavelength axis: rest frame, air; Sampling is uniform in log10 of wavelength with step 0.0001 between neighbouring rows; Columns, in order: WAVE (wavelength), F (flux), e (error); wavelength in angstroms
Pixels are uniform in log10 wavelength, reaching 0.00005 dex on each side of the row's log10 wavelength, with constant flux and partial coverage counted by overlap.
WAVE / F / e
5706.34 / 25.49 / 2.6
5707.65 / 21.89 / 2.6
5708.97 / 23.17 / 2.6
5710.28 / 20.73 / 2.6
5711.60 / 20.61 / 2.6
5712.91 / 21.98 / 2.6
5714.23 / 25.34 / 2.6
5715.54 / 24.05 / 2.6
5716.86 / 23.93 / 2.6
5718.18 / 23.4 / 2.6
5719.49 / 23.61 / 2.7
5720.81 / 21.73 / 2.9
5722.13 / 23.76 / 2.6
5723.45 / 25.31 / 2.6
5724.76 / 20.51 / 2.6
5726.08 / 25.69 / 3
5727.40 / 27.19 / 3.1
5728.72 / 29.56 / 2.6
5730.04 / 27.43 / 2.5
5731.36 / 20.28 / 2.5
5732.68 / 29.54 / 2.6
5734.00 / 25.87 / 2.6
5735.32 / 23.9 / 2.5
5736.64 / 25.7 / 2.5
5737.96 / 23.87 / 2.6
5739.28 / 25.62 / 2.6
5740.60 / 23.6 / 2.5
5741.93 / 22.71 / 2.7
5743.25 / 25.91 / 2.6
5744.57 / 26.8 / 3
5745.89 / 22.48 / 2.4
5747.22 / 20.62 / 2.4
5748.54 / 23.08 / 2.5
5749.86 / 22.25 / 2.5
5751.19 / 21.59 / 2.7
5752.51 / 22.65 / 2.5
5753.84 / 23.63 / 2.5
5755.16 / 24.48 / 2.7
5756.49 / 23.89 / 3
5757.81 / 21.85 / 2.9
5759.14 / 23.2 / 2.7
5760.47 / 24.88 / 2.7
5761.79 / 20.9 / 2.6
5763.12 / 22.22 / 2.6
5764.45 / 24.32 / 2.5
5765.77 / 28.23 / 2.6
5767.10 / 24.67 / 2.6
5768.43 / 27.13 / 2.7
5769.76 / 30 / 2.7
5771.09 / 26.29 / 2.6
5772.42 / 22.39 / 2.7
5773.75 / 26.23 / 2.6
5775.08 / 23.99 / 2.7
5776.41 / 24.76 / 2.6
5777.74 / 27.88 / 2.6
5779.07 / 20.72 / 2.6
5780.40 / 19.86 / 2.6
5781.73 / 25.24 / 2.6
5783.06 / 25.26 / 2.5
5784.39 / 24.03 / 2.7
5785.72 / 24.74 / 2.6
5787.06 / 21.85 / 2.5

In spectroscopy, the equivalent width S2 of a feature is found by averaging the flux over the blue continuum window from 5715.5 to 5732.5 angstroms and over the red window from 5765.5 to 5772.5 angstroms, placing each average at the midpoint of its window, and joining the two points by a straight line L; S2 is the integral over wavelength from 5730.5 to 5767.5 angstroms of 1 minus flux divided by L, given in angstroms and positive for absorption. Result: 2.6 angstroms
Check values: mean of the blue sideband 24.5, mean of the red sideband 26.7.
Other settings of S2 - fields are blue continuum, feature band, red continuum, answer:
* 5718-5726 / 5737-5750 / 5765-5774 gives 0.5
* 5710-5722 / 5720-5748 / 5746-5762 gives -2.2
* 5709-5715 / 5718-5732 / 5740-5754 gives -1.1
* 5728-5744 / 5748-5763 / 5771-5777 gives 1.2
